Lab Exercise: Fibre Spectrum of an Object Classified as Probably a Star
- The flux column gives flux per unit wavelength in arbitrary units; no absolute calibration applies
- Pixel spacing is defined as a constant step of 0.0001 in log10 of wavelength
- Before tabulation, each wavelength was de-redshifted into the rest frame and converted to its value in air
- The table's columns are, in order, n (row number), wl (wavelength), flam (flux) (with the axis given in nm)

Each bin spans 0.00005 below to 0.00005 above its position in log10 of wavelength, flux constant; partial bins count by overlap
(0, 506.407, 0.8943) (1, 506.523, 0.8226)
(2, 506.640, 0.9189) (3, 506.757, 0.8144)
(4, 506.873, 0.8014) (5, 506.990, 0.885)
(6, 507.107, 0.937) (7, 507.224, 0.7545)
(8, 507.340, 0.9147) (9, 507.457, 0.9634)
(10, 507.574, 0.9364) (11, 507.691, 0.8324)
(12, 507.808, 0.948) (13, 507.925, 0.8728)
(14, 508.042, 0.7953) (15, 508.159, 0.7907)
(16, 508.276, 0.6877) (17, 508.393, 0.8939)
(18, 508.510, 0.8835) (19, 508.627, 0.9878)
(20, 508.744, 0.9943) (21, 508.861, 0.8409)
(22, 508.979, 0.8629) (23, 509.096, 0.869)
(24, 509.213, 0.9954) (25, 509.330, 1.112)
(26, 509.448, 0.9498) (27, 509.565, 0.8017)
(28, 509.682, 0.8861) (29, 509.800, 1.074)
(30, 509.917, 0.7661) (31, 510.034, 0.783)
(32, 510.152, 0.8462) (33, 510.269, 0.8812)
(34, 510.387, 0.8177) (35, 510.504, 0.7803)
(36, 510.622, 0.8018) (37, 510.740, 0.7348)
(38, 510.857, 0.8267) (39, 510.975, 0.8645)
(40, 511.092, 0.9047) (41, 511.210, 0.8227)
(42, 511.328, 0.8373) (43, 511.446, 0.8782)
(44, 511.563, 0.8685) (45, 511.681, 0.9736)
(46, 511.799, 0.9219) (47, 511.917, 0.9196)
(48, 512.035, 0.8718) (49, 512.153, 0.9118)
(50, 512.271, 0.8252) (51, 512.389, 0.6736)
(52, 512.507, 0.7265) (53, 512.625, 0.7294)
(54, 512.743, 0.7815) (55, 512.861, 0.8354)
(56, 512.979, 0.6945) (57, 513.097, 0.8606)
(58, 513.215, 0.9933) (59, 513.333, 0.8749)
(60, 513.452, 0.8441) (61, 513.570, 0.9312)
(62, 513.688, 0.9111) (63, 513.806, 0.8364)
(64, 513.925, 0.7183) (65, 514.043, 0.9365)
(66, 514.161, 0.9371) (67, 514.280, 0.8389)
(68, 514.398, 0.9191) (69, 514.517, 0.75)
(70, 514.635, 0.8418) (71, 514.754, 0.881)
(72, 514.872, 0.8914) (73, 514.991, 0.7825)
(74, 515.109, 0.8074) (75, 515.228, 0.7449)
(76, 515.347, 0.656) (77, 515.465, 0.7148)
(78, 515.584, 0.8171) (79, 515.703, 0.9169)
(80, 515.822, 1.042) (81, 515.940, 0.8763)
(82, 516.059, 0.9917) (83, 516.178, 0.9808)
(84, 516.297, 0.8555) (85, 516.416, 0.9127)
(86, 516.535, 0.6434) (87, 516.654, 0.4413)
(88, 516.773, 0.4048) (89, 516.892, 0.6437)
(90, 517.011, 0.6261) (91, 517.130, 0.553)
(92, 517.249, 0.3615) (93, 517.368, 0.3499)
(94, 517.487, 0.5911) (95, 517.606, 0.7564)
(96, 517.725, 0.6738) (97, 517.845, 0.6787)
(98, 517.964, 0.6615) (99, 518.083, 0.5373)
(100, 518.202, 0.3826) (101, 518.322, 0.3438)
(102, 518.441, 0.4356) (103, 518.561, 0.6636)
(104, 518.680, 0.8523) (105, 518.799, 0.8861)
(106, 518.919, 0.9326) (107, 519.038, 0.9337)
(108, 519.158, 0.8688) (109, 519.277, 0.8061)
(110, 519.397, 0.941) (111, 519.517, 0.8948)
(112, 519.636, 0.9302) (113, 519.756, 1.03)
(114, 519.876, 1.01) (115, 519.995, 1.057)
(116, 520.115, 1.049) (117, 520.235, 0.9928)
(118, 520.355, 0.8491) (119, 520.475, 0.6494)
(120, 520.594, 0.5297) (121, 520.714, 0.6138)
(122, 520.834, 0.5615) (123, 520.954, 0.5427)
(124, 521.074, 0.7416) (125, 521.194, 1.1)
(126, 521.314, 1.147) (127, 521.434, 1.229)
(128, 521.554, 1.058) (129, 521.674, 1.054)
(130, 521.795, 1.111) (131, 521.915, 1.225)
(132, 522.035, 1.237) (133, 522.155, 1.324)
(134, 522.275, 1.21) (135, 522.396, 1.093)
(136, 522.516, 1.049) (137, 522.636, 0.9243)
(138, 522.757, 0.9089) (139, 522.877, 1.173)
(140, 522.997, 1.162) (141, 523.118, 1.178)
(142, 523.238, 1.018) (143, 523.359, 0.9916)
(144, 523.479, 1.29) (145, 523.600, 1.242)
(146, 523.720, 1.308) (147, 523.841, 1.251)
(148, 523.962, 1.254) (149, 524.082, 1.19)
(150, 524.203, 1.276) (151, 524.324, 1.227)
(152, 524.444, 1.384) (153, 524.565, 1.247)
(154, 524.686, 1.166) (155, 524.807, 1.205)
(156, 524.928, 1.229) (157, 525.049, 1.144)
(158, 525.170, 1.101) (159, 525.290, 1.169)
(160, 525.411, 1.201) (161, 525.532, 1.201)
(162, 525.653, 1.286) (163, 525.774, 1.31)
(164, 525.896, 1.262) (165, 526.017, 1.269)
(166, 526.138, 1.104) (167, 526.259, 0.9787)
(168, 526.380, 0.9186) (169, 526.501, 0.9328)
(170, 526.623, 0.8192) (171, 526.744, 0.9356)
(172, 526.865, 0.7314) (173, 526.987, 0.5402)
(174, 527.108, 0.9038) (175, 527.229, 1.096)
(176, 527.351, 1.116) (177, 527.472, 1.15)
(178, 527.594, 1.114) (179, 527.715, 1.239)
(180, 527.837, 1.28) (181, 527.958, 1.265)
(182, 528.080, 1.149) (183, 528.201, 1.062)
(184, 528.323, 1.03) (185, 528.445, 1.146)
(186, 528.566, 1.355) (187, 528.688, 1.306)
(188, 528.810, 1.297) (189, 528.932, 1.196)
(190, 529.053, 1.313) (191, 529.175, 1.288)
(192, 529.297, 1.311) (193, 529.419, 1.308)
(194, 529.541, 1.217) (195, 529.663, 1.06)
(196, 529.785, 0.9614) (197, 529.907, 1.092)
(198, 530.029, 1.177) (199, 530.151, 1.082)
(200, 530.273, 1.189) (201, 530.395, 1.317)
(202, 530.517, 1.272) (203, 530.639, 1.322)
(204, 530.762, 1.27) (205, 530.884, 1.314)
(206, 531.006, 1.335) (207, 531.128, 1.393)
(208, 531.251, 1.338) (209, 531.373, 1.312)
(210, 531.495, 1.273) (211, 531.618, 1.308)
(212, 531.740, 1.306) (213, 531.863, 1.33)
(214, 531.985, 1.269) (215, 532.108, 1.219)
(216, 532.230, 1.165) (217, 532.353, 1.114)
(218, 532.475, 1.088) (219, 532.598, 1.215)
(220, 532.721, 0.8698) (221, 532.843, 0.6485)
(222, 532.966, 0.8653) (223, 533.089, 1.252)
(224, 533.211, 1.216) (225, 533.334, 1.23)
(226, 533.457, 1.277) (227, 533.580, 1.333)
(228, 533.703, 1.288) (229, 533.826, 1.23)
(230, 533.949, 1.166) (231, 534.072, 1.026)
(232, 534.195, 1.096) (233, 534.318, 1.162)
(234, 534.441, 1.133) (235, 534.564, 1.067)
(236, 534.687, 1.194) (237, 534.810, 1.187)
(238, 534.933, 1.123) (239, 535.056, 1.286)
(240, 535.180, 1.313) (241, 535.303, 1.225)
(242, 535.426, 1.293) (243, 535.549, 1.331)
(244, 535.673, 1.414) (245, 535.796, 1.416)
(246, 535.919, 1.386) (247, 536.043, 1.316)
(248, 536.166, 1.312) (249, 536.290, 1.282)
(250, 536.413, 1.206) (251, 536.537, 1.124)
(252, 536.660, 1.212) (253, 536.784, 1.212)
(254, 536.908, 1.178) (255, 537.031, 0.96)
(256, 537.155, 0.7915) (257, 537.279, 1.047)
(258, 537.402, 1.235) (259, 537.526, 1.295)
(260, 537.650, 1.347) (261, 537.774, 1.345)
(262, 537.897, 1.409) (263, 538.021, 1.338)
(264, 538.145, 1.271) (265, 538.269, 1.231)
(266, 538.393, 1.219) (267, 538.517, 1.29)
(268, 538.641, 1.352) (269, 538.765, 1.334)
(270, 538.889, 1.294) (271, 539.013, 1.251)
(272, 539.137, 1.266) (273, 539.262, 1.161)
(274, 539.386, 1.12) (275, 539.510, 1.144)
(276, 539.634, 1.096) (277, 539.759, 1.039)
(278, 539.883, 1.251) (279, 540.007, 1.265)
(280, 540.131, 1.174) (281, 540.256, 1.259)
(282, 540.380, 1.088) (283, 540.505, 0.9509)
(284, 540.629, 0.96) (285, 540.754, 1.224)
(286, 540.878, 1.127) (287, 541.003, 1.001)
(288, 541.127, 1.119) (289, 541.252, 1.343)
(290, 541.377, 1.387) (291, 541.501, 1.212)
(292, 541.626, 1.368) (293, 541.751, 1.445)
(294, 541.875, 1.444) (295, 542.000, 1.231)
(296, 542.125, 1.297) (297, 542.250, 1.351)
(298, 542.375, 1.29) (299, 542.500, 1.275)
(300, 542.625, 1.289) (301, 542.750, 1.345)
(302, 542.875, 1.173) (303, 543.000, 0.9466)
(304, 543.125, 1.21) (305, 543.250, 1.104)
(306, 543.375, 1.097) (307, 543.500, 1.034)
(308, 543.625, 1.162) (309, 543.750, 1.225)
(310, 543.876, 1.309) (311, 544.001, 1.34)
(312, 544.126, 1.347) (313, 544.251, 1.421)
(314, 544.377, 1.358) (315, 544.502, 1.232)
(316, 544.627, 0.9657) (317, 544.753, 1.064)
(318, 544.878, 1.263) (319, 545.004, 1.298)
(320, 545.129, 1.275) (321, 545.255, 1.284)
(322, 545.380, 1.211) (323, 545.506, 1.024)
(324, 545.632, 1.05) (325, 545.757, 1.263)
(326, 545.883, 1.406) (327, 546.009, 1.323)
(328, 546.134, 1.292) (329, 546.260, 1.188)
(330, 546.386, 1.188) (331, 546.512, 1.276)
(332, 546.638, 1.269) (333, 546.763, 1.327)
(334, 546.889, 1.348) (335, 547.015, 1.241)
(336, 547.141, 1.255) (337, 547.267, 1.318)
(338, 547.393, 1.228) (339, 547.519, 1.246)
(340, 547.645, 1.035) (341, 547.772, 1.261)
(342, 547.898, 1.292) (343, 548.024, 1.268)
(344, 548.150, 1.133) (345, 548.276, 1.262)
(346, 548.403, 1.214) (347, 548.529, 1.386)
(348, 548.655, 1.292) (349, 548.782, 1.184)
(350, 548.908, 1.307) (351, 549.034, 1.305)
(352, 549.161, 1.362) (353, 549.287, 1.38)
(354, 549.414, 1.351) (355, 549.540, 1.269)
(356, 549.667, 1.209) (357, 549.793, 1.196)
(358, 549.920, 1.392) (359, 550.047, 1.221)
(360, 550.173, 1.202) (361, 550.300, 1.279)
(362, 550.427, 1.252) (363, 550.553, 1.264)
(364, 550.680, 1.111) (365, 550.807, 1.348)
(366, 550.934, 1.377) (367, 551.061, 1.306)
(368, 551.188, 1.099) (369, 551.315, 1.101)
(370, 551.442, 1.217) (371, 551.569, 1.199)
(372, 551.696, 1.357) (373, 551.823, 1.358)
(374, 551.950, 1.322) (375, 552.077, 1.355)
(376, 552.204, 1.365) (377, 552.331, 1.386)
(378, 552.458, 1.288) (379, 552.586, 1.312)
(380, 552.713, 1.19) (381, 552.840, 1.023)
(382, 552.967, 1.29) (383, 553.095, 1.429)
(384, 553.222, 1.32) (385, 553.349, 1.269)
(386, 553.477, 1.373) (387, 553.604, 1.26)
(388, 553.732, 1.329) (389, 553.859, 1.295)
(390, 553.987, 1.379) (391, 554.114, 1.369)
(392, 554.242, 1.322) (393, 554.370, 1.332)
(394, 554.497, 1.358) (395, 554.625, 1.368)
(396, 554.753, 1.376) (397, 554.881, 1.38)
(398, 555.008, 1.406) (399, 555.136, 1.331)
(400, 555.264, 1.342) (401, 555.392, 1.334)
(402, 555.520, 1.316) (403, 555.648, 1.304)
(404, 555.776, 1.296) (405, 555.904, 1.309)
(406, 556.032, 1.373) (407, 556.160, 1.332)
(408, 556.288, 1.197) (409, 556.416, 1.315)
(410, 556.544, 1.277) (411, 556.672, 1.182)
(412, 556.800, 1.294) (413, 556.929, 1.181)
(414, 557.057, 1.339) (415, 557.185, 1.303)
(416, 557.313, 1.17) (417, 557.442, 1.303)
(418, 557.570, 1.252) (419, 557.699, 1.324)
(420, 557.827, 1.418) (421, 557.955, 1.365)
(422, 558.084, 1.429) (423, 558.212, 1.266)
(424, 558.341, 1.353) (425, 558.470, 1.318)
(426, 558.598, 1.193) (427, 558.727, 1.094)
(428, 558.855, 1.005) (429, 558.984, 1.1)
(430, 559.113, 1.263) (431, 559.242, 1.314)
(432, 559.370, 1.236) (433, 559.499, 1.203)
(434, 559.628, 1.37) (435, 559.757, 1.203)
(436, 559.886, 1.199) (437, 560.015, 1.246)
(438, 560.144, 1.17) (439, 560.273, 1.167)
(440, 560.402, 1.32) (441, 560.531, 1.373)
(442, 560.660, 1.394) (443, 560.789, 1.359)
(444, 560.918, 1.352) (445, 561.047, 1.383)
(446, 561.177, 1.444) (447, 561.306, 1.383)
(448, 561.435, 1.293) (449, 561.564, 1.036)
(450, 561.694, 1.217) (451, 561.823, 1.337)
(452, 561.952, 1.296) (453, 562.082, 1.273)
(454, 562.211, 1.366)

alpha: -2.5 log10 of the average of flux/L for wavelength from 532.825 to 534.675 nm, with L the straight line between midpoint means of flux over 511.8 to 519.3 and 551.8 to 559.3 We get -0.140 mag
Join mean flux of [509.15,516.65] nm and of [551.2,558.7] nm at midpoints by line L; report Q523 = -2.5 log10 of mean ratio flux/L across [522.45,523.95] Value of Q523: -0.17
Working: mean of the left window 0.851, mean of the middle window 1.13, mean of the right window 1.3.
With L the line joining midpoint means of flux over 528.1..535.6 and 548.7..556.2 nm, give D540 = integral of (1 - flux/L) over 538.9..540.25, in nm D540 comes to 0.06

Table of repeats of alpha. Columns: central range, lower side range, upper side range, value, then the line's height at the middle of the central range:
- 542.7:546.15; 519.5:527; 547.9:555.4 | 0.02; 1.24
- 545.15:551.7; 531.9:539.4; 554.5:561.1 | 0.00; 1.25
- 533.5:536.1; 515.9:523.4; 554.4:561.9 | -0.21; 1.02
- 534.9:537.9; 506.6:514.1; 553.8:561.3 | -0.13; 1.1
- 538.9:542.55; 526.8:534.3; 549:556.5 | 0.02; 1.23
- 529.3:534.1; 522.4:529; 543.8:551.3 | -0.03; 1.17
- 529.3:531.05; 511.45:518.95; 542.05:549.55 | -0.21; 1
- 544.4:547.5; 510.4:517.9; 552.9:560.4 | -0.06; 1.17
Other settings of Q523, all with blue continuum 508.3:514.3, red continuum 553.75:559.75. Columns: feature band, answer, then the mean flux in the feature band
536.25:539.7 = -0.09 mag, 1.21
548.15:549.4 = -0.06 mag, 1.29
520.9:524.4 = -0.16 mag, 1.12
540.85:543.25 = -0.09 mag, 1.25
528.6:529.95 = -0.18 mag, 1.22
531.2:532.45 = -0.19 mag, 1.26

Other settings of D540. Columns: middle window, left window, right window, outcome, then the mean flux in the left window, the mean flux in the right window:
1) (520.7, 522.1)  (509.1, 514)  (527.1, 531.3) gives 0.10 nm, 0.856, 1.21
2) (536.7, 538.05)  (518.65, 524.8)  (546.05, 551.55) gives -0.03 nm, 1.04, 1.26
